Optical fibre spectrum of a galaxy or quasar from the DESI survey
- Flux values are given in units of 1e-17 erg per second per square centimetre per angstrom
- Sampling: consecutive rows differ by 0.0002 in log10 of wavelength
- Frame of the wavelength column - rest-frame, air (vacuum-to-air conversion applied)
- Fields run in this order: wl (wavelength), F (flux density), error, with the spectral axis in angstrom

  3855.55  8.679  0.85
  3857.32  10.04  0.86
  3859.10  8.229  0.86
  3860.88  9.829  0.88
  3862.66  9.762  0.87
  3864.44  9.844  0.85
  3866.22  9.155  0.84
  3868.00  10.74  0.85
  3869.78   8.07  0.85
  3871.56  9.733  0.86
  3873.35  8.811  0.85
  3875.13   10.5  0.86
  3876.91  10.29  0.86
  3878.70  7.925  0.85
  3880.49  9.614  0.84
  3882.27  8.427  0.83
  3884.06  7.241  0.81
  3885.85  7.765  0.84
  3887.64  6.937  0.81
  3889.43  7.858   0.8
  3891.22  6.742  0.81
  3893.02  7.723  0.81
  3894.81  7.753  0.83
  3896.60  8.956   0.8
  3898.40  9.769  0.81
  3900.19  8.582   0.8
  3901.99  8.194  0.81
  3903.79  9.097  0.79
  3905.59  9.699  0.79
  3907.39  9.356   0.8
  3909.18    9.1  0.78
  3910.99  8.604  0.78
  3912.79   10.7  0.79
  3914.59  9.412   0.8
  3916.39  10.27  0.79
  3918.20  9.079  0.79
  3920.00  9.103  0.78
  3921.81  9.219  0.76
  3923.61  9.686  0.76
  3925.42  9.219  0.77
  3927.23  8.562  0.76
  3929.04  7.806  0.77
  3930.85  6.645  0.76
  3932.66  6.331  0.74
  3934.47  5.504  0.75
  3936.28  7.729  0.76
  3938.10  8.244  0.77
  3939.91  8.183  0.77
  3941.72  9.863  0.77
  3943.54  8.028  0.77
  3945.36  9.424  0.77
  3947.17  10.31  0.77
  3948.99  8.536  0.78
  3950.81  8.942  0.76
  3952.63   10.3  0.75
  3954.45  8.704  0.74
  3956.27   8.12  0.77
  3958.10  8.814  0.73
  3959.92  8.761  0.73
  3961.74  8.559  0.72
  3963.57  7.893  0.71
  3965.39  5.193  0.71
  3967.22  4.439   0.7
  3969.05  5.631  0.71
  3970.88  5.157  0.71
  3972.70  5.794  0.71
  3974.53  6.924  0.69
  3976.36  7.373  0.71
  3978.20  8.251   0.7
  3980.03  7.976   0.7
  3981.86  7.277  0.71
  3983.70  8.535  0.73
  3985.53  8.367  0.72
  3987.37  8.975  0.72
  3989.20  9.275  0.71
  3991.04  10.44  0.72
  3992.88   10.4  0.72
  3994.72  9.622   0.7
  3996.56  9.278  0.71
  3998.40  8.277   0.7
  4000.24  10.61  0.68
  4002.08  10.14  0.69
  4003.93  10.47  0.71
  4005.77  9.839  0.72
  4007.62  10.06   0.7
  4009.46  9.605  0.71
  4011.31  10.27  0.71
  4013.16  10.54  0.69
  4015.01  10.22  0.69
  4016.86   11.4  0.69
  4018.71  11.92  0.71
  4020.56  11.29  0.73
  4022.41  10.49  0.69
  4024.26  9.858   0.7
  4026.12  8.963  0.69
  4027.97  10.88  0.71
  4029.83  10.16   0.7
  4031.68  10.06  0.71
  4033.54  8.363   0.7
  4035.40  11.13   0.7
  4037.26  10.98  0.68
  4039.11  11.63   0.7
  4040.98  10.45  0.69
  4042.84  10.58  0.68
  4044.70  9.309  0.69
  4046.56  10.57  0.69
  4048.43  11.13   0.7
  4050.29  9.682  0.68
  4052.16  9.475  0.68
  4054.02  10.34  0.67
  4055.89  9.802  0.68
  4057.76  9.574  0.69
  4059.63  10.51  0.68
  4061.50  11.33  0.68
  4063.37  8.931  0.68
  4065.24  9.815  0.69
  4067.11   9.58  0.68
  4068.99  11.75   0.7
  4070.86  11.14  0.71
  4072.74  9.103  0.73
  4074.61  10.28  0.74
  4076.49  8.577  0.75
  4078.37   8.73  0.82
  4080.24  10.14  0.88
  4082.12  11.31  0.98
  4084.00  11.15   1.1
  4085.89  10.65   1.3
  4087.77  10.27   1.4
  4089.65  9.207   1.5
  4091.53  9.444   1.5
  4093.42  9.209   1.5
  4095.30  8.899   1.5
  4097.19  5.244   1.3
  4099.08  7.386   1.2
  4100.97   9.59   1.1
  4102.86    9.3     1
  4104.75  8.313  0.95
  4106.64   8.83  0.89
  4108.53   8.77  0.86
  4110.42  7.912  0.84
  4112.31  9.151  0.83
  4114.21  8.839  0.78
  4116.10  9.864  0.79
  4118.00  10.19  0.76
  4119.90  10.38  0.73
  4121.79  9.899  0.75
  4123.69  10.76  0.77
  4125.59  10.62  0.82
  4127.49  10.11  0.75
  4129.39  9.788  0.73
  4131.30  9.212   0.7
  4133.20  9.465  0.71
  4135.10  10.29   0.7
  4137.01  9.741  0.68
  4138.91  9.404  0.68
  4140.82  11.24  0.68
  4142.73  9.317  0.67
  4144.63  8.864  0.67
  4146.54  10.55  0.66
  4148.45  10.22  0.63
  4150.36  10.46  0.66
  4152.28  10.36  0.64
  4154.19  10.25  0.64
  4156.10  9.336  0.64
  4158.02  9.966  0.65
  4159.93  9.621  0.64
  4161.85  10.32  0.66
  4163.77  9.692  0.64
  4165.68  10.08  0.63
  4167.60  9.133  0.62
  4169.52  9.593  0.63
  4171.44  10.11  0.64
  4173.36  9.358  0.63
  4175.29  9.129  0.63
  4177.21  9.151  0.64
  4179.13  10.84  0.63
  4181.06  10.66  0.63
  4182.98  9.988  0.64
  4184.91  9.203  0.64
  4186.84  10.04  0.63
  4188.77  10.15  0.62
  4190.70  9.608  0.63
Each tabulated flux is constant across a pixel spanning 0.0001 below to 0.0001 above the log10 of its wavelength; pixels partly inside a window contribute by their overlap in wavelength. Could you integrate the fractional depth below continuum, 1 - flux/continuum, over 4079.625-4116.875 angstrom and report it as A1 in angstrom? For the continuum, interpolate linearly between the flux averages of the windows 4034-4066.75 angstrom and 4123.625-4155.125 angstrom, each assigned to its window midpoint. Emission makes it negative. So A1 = 3.6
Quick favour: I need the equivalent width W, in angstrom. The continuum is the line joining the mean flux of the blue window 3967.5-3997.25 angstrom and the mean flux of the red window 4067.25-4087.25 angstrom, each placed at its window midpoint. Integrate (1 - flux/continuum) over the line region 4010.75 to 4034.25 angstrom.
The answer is -3.7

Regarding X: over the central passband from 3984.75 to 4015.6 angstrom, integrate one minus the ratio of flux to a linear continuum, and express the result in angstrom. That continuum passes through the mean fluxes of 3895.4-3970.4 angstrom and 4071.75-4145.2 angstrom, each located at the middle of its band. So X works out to -3.23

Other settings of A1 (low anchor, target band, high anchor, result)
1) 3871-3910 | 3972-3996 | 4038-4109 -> 2.00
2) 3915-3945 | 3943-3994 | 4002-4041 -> 6.21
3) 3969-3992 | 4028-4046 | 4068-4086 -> -2.15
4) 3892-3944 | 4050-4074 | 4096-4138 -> -2.66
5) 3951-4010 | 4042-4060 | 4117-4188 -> -2.09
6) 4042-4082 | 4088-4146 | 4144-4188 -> 3.62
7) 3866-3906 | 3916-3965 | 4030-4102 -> 2.67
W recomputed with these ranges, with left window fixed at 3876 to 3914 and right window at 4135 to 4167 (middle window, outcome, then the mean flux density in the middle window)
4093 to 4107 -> 2.02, 8.29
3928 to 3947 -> 2.04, 7.88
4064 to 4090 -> -1.52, 10.1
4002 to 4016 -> -1.43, 10.1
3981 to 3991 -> 0.46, 8.66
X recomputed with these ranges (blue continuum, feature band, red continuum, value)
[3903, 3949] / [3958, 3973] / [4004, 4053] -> 4.40 angstrom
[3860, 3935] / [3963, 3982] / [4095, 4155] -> 5.32 angstrom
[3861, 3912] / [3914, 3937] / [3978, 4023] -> 1.99 angstrom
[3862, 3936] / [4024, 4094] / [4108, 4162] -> -4.79 angstrom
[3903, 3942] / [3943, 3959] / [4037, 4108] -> -0.28 angstrom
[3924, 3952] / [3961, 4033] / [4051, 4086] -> 1.14 angstrom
